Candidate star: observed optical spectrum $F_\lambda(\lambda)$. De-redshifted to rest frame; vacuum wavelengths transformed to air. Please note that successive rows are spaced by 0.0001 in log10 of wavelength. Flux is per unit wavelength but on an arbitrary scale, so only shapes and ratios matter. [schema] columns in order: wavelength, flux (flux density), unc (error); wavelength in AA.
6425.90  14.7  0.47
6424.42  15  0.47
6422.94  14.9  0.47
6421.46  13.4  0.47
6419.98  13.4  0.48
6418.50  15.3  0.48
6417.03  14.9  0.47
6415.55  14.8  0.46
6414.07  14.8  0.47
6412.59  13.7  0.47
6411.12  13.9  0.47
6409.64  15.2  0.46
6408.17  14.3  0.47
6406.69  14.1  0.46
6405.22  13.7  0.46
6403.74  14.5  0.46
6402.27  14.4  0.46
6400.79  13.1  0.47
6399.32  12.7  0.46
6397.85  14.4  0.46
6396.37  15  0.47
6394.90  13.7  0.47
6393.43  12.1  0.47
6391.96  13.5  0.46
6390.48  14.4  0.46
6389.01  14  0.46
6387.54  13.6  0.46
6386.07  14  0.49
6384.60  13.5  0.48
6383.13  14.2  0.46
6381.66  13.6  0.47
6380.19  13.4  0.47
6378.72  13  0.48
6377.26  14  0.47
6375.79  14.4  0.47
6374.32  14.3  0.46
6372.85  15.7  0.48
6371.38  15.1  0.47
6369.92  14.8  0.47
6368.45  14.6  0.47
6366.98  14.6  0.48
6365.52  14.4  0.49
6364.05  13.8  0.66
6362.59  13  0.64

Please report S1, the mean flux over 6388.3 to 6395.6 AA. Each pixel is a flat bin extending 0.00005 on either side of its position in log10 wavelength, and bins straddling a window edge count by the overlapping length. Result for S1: 13.5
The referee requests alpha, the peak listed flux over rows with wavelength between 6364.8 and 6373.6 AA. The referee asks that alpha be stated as 15.7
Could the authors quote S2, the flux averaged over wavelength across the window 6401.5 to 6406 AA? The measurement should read 14.2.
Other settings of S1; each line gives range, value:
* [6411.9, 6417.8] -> 14.6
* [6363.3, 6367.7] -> 14.3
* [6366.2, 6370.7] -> 14.7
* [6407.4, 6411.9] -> 14.5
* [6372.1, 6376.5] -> 14.8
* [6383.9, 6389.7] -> 13.8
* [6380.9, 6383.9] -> 13.9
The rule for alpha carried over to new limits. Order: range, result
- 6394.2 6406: 15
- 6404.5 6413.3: 15.2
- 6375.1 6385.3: 14.4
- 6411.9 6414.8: 14.8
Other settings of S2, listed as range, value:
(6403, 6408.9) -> 14.1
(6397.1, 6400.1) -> 13.5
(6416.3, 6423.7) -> 14.4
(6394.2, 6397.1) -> 14.4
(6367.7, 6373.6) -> 15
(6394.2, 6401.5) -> 13.8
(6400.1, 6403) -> 13.7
